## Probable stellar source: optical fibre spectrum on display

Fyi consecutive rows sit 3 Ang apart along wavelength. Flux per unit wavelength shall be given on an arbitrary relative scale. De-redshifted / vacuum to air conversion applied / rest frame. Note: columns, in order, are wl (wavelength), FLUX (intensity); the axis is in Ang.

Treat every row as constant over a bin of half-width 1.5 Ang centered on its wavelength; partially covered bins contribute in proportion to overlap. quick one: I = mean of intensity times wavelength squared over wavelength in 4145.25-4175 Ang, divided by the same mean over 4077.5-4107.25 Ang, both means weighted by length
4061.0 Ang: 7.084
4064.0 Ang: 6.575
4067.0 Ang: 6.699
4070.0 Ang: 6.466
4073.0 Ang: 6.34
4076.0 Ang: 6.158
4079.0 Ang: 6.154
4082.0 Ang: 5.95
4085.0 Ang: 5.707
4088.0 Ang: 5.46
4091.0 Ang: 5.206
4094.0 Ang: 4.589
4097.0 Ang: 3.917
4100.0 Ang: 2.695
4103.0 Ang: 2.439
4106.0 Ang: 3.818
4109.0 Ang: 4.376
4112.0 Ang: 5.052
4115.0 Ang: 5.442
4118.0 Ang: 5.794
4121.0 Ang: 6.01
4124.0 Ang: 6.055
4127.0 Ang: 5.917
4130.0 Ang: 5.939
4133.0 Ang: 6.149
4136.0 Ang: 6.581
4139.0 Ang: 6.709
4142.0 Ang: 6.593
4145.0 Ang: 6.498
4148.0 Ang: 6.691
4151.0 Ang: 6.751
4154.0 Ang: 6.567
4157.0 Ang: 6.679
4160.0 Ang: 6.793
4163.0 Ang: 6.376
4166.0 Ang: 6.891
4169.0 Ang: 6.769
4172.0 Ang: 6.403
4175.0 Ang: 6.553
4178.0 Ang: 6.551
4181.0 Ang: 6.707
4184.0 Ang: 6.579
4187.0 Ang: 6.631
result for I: 1.49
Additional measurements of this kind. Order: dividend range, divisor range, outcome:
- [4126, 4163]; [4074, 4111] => 1.41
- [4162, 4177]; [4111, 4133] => 1.17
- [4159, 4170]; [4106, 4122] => 1.33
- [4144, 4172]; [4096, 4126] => 1.48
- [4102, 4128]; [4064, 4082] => 0.81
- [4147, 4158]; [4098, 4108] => 2.20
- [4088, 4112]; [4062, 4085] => 0.65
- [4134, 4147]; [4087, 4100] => 1.49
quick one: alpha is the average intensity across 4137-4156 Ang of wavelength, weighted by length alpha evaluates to 6.63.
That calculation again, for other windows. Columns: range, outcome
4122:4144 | 6.28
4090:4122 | 4.45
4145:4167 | 6.66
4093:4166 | 5.63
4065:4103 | 5.34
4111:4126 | 5.7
